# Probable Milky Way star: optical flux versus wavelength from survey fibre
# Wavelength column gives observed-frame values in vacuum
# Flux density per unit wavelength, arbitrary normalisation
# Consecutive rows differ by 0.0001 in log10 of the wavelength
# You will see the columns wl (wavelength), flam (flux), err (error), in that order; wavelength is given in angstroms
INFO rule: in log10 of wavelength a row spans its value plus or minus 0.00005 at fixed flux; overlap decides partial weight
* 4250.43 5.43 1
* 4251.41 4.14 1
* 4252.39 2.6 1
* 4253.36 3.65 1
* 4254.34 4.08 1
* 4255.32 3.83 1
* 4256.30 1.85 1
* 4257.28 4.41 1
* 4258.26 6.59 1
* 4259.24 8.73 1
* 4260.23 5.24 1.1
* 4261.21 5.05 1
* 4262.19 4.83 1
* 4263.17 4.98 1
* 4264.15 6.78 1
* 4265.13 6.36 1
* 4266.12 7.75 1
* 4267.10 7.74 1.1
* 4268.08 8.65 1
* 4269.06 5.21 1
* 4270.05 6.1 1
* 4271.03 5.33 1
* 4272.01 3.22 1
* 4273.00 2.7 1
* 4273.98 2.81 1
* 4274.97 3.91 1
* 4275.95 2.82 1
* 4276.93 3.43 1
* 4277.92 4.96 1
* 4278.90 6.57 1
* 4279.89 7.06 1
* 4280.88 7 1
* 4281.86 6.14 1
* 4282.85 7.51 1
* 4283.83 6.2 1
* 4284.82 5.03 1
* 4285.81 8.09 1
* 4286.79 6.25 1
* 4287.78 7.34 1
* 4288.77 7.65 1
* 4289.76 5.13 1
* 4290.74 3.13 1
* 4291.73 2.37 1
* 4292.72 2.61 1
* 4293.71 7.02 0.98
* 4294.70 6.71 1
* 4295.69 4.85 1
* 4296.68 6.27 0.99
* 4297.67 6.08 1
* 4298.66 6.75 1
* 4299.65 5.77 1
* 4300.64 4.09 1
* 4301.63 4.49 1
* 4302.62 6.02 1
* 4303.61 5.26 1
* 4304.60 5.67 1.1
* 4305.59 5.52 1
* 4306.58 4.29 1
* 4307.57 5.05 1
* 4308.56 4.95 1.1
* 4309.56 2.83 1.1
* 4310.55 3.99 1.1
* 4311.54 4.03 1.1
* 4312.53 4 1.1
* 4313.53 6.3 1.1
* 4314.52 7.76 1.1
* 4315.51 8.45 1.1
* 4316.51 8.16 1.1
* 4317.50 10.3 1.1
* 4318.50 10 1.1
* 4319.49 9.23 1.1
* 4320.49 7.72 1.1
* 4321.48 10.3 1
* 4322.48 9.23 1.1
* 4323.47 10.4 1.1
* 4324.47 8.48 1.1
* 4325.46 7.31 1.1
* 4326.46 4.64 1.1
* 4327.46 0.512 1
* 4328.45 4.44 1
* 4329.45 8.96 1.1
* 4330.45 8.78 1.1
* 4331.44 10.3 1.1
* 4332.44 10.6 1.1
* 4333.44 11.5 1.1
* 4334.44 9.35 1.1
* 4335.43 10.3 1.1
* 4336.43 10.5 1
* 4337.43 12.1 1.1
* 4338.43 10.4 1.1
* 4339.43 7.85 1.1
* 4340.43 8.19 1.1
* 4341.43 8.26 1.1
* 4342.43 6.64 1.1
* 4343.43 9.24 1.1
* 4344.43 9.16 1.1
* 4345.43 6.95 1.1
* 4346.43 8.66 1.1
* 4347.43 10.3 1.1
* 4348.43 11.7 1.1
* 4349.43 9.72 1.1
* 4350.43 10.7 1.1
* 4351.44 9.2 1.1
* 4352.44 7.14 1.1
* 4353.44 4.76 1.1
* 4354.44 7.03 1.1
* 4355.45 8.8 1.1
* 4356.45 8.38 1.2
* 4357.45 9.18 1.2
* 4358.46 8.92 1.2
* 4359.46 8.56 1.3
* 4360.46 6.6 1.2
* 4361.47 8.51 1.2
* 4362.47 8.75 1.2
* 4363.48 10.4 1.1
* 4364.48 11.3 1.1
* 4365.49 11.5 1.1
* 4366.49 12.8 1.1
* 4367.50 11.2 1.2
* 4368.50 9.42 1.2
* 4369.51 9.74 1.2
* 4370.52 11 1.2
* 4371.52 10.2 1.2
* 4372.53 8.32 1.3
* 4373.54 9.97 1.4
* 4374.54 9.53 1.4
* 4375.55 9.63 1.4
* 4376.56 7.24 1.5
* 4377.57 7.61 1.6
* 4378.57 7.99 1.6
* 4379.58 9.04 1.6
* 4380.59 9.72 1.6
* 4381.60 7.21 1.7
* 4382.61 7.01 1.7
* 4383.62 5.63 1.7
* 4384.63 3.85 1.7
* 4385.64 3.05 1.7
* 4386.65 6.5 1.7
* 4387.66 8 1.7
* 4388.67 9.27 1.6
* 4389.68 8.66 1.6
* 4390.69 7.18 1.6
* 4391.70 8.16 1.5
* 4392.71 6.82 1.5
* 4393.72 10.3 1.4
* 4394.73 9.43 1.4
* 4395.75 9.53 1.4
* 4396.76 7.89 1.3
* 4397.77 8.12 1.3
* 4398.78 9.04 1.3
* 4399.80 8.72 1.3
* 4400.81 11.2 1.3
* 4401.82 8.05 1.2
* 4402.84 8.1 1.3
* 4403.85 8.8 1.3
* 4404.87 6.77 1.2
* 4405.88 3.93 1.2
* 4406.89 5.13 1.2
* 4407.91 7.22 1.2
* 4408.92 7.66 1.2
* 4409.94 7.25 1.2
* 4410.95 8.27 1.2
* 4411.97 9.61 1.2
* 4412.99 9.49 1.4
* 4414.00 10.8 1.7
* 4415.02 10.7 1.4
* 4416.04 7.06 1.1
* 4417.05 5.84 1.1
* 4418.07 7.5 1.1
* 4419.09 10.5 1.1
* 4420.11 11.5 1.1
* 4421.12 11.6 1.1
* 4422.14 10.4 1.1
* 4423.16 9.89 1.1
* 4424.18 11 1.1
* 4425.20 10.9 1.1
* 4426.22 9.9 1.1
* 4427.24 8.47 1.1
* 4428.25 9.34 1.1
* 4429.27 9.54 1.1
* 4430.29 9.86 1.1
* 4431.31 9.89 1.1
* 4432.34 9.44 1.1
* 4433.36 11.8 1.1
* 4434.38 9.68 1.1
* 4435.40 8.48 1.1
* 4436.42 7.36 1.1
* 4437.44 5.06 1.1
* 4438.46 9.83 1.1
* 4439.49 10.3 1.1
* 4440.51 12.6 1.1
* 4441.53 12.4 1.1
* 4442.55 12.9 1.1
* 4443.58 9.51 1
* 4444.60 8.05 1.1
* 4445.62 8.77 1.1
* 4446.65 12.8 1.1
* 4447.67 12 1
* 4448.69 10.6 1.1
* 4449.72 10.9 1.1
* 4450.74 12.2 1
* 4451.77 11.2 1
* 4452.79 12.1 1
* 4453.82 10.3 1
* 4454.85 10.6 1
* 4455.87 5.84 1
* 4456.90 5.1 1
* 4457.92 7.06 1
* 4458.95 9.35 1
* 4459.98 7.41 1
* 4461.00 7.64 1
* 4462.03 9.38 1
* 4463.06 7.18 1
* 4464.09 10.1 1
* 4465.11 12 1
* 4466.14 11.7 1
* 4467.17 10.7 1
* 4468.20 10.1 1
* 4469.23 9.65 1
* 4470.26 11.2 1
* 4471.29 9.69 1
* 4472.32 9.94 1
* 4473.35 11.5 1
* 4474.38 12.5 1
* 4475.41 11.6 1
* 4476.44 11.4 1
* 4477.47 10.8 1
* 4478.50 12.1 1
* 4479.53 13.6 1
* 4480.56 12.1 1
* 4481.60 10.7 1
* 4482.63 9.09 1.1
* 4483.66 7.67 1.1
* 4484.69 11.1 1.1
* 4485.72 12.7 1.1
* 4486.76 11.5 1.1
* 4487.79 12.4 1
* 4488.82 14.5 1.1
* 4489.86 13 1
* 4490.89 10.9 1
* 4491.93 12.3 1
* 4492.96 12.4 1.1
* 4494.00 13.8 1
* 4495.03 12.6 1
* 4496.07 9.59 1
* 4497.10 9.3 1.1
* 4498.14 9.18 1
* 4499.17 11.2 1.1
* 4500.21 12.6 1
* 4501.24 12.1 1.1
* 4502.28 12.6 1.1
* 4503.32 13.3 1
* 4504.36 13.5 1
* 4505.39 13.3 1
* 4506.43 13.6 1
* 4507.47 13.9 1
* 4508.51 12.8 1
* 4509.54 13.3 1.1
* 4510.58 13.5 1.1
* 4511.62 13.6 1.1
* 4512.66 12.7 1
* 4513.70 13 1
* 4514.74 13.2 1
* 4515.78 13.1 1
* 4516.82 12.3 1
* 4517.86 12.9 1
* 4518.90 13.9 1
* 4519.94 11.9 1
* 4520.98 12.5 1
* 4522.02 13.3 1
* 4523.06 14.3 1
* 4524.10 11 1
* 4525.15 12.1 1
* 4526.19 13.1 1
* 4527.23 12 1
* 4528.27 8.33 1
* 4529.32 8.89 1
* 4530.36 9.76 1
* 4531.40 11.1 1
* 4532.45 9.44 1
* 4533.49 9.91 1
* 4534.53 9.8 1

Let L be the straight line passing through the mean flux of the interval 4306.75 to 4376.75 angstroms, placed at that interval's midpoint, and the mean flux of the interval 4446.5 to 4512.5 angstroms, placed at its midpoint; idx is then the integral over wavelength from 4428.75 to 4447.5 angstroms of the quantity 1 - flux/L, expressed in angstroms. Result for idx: 0.8 angstroms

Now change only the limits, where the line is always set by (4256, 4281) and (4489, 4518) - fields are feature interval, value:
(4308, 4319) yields 0.6 angstroms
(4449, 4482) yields 3.3 angstroms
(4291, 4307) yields 2.8 angstroms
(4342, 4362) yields -1.5 angstroms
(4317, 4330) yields -1.5 angstroms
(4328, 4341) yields -3.7 angstroms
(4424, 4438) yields 1.4 angstroms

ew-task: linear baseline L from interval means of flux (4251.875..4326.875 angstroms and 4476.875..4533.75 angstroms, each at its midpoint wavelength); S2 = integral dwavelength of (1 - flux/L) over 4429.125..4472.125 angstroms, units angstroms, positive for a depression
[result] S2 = 2.5 angstroms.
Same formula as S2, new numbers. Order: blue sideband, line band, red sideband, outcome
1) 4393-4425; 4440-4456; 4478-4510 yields -1.05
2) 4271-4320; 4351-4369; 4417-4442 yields -3.24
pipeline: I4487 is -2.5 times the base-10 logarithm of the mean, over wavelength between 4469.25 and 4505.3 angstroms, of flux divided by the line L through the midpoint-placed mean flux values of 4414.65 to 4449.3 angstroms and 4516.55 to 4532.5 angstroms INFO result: -0.059 mag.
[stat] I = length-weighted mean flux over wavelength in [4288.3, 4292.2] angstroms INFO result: 4.57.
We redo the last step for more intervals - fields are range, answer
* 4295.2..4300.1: 5.94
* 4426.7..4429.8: 9.15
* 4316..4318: 9.2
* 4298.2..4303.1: 5.41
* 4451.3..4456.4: 9.98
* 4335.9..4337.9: 11.3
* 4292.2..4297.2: 5.47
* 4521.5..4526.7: 12.8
